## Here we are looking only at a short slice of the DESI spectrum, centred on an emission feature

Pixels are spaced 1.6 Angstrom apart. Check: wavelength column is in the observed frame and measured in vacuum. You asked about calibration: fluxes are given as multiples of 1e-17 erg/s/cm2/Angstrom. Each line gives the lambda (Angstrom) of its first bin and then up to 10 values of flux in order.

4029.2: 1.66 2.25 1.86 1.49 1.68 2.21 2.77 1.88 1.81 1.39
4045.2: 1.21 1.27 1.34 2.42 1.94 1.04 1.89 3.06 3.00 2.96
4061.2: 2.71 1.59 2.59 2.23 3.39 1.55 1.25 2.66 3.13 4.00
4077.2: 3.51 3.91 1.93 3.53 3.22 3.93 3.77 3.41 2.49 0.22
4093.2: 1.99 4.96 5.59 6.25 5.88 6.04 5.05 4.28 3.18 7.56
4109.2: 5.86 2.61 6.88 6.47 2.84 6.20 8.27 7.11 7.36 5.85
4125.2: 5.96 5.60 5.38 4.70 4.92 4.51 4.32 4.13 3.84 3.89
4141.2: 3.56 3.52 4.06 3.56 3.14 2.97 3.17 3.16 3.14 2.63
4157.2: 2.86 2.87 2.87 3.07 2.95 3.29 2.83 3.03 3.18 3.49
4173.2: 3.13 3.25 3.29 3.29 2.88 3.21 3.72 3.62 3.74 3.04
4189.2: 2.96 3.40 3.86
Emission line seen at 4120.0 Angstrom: Lyman alpha 1216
